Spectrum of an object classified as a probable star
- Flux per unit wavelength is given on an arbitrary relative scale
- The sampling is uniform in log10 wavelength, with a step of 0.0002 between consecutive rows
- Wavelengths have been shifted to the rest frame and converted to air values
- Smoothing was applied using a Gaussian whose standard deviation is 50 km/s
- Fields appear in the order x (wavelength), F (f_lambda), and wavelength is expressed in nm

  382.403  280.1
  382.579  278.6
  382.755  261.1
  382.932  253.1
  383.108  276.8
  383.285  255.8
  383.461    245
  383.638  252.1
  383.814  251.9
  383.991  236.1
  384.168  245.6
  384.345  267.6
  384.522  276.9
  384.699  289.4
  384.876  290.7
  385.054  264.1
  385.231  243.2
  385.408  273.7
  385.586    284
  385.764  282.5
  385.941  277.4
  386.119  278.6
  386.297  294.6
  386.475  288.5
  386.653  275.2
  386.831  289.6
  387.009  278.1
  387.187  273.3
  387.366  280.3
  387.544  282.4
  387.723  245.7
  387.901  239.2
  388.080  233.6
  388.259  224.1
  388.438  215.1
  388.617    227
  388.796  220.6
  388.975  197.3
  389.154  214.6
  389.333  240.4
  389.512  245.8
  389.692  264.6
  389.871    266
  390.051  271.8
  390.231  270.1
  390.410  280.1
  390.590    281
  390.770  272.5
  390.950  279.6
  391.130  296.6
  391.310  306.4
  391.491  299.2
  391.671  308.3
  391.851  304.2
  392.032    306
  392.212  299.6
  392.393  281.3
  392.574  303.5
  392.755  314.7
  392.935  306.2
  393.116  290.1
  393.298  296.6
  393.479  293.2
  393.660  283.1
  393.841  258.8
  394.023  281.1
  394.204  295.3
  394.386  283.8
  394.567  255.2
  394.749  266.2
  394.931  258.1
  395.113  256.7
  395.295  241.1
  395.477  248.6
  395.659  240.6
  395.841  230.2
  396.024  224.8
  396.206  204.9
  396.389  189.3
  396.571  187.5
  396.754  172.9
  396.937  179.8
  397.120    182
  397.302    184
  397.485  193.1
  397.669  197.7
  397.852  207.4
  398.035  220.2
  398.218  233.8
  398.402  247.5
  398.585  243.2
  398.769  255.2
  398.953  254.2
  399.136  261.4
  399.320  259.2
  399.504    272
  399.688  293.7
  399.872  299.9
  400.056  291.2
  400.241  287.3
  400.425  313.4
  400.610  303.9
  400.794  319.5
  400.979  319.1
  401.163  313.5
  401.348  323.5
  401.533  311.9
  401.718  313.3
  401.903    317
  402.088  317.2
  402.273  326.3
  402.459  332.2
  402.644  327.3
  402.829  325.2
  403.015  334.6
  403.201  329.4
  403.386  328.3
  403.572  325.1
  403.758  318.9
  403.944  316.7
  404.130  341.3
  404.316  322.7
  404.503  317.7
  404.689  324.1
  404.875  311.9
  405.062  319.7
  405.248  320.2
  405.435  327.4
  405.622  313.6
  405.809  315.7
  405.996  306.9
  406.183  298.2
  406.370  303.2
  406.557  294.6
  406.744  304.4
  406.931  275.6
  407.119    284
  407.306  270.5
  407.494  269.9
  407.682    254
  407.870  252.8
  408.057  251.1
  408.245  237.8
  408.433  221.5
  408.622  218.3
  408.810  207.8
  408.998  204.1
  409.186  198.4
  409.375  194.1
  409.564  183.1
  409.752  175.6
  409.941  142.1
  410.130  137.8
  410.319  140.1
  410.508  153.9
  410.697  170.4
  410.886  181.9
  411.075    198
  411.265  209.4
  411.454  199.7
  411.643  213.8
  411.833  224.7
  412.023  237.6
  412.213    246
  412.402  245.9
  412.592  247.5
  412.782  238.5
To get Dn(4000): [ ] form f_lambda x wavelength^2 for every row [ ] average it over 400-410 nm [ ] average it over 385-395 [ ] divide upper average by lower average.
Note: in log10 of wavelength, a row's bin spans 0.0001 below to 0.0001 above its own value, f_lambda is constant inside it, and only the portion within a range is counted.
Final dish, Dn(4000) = 1.1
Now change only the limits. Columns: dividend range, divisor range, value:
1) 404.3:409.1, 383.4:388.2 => 1.16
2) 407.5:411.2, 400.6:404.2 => 0.63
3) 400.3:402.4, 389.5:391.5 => 1.20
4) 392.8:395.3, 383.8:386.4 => 1.07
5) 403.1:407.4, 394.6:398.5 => 1.49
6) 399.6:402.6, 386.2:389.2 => 1.32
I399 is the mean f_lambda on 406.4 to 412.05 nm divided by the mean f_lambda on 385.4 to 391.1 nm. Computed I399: 0.8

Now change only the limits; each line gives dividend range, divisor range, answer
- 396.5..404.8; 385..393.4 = 1.04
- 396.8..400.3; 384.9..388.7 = 0.90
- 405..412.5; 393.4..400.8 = 0.96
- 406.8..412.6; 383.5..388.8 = 0.81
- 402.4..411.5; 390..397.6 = 1.01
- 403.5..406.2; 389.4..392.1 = 1.13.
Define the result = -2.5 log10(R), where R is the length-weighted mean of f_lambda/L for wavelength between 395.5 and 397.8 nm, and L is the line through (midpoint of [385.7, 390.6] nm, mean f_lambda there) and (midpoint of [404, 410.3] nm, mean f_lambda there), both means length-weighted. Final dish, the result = 0.28 mag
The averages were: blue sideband 258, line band 200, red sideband 262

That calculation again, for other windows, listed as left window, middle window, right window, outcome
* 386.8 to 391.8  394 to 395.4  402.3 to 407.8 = 0.046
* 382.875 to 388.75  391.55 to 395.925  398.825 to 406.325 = 0.023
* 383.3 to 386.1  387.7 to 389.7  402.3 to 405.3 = 0.211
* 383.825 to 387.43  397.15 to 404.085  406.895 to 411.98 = -0.228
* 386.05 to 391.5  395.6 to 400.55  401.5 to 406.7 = 0.256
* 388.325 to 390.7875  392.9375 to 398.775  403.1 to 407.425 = 0.143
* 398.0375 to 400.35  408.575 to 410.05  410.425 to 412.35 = 0.142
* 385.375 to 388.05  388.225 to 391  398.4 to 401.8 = 0.125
